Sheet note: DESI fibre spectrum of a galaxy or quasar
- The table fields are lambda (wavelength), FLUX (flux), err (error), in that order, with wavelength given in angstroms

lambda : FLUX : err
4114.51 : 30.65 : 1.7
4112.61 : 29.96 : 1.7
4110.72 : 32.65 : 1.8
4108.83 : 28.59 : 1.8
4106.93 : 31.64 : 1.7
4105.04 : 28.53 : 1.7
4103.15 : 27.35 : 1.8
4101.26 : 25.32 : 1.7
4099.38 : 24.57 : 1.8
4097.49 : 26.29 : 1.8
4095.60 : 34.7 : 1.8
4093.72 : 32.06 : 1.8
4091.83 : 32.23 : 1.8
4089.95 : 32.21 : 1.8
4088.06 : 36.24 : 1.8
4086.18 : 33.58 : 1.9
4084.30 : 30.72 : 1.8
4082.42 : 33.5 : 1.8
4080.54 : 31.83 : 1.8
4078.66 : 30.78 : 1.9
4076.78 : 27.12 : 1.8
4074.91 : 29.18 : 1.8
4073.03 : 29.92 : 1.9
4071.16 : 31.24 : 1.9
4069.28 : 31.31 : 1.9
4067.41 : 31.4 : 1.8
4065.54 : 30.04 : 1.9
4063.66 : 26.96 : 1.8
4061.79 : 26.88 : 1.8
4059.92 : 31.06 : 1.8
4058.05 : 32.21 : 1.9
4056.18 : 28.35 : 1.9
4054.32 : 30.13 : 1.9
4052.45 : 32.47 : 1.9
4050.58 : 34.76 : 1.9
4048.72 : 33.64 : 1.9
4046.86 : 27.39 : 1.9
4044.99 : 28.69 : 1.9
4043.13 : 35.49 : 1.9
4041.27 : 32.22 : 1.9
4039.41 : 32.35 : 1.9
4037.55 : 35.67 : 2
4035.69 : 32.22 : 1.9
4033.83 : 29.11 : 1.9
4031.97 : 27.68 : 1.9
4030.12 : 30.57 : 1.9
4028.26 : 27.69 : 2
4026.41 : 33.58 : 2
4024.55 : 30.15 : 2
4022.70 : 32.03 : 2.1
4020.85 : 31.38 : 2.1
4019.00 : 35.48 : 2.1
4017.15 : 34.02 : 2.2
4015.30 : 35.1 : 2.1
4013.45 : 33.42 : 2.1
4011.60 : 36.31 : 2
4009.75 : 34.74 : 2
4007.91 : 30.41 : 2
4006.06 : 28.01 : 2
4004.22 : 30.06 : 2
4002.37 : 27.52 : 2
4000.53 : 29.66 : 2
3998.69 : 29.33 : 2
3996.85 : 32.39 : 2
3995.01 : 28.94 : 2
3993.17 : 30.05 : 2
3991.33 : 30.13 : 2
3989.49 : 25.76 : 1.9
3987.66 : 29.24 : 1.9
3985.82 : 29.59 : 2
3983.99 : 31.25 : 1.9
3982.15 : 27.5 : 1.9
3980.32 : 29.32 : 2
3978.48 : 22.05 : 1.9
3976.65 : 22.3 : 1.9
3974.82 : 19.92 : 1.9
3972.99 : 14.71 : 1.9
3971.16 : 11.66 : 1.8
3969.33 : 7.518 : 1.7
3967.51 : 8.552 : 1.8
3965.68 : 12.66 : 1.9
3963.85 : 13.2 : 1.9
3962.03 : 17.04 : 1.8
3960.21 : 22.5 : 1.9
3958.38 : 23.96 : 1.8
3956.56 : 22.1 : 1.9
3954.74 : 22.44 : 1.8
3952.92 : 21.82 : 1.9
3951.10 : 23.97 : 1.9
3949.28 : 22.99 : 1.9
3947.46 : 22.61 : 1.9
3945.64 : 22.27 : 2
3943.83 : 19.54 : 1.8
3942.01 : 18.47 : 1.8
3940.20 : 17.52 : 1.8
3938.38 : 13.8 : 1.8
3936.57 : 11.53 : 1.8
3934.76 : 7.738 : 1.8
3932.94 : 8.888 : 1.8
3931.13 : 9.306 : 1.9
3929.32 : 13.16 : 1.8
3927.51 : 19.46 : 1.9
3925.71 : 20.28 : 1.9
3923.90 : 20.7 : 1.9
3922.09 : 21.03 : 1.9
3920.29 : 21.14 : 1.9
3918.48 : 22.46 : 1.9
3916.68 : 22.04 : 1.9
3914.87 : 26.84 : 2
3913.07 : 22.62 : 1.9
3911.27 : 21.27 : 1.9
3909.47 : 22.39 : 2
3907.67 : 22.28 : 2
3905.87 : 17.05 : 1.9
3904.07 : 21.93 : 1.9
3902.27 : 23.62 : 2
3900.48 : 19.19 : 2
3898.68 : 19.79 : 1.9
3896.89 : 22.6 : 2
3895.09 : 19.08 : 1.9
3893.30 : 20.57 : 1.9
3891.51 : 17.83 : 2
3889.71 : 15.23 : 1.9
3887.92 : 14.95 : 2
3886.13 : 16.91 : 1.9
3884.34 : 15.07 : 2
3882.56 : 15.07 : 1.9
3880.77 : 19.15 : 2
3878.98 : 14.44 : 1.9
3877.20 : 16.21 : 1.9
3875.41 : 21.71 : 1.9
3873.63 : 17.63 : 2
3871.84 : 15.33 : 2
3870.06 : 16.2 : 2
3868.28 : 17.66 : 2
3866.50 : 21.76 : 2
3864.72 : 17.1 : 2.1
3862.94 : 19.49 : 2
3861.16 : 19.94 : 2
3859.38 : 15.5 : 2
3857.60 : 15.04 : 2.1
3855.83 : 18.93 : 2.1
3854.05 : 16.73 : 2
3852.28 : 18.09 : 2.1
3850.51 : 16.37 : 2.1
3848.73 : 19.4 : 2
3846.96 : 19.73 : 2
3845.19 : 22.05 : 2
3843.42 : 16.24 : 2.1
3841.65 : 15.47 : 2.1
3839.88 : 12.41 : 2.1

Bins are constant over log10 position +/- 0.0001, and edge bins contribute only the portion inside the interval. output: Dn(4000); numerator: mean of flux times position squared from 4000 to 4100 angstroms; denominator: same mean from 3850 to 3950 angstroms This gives 1.84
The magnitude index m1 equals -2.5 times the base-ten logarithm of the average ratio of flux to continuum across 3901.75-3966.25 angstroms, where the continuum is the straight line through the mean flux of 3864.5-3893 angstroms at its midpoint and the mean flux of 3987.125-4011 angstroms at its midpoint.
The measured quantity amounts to 0.18 mag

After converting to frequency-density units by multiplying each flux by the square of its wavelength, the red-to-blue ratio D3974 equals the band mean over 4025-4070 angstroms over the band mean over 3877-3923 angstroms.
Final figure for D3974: 1.7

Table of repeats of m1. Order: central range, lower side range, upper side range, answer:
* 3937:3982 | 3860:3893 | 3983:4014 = 0.35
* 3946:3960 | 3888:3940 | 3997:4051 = 0.02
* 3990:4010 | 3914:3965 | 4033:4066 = -0.17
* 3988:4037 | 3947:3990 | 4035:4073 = -0.18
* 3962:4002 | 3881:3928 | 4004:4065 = 0.18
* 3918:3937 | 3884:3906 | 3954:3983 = 0.18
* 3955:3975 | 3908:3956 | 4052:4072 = 0.35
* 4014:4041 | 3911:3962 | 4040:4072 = -0.14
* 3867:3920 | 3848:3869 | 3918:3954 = -0.08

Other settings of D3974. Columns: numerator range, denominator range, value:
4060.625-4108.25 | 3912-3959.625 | 1.69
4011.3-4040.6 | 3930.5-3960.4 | 1.83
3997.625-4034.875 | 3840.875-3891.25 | 1.94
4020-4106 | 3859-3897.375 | 1.91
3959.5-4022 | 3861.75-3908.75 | 1.49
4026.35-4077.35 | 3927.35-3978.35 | 1.91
